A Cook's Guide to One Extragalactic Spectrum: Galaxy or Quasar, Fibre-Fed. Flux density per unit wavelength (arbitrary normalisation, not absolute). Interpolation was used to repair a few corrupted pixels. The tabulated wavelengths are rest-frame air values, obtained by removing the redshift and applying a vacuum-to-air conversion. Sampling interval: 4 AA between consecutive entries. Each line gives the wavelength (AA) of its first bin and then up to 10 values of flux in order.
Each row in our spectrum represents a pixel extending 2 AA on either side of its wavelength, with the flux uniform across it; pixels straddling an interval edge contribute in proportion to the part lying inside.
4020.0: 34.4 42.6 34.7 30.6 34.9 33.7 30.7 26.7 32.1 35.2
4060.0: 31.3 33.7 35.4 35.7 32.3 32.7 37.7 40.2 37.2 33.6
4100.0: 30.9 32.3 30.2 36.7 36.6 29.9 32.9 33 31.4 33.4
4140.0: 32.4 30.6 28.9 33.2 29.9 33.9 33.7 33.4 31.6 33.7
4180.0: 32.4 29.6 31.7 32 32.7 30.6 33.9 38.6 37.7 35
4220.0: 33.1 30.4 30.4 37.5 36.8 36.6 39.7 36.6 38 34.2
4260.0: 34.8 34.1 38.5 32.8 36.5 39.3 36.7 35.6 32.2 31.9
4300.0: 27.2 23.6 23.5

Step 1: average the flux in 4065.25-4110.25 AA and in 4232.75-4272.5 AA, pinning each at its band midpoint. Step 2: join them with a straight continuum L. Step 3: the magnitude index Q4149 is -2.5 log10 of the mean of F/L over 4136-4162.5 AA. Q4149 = 0.113 mag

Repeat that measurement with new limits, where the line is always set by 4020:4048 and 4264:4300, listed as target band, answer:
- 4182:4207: 0.08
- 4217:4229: 0.10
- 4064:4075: -0.03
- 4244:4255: -0.08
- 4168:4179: 0.06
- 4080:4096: -0.09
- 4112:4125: 0.02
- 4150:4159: 0.09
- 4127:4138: 0.06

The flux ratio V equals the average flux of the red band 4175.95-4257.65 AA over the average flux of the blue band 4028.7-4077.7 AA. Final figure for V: 1.05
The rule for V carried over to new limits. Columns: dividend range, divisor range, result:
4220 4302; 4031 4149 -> 1.05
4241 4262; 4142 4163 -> 1.17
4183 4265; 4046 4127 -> 1.03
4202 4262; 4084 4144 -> 1.06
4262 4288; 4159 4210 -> 1.10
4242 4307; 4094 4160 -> 1.06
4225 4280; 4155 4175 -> 1.10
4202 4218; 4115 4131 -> 1.11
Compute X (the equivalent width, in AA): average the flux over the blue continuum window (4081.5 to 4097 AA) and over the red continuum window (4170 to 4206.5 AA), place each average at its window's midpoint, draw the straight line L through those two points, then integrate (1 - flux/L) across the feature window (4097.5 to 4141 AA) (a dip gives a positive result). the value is 3.6 AA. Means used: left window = 37.3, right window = 32.1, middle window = 32.7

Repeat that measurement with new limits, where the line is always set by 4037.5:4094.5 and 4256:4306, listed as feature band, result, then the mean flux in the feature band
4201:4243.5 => -1.7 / 35.1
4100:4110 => 0.8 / 31.2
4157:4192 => 1.4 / 32.4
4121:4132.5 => 0.5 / 32.3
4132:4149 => 1.2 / 31.5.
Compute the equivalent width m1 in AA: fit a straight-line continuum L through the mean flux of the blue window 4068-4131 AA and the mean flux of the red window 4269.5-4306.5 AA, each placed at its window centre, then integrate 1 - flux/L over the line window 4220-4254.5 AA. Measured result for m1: -2.5 AA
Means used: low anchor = 34.1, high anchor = 32.8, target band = 35.6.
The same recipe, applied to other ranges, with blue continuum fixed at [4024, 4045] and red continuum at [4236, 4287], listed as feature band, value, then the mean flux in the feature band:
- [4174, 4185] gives 1.1 AA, 32.1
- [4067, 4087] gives -0.3 AA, 35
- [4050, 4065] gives 0.5 AA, 33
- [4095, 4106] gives 0.8 AA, 32.1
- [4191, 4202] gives 1.2 AA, 31.7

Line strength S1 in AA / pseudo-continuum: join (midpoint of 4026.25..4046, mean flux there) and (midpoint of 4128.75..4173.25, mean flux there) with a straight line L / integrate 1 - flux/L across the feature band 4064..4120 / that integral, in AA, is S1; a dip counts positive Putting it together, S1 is -3.5 AA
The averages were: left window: 32.9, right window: 32.1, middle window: 34.5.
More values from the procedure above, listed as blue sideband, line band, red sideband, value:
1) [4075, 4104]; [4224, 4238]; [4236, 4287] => 0.7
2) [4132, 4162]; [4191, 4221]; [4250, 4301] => -1.0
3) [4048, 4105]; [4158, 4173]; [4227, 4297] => 0.7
